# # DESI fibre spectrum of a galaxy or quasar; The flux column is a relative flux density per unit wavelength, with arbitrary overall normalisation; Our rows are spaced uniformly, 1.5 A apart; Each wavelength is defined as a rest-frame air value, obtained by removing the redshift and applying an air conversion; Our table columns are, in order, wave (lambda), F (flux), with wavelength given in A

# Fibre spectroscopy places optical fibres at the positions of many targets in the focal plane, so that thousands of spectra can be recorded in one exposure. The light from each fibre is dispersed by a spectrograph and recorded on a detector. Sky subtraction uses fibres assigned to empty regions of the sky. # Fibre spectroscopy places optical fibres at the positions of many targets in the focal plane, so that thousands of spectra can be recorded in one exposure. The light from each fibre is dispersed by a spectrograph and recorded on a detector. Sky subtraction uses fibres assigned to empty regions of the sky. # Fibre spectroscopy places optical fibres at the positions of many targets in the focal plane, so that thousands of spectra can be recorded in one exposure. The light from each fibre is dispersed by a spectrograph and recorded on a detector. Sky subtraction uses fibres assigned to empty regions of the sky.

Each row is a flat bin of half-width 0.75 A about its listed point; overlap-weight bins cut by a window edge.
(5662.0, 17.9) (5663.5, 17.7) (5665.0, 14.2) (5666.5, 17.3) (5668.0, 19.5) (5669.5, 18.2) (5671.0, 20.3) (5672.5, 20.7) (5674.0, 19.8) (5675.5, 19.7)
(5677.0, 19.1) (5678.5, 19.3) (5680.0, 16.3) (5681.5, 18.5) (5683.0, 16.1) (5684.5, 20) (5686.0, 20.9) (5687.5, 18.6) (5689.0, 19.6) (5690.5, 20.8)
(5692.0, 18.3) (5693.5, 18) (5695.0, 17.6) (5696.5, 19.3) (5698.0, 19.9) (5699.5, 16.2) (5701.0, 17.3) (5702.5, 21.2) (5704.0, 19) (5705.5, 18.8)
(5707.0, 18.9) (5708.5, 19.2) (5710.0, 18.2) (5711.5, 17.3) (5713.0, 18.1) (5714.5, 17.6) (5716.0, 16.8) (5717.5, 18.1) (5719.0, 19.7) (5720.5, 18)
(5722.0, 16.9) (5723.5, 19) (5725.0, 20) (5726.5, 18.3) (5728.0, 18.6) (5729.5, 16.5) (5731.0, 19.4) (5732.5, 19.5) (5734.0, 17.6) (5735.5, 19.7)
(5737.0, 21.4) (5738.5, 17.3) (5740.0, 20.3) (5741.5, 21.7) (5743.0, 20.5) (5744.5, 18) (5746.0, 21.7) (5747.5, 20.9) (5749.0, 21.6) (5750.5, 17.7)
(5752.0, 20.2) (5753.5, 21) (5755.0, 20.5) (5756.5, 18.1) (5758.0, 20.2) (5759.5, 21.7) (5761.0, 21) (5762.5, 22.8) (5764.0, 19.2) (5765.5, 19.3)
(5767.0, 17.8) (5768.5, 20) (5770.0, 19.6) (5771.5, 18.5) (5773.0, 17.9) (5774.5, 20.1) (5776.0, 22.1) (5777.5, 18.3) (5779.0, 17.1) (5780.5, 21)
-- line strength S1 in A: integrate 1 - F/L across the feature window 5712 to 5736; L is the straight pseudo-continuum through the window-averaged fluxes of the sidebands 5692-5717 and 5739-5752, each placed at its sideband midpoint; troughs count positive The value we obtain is 1.1 A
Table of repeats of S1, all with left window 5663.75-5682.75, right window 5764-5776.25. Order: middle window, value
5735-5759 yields -1.2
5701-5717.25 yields 0.3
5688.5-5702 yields 0.1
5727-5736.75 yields 0.1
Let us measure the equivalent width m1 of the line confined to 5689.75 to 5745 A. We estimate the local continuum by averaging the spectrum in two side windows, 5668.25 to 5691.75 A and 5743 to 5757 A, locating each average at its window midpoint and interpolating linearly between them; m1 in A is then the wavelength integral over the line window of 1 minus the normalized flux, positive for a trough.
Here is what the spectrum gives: 2.5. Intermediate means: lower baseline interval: 19.2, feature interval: 18.7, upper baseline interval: 20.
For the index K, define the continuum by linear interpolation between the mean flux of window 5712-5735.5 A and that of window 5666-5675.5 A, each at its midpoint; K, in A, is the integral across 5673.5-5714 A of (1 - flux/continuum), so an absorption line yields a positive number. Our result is 0.4 A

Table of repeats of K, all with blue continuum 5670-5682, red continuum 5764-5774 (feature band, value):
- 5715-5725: 0.45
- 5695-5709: 0.24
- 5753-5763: -0.93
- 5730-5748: -0.73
